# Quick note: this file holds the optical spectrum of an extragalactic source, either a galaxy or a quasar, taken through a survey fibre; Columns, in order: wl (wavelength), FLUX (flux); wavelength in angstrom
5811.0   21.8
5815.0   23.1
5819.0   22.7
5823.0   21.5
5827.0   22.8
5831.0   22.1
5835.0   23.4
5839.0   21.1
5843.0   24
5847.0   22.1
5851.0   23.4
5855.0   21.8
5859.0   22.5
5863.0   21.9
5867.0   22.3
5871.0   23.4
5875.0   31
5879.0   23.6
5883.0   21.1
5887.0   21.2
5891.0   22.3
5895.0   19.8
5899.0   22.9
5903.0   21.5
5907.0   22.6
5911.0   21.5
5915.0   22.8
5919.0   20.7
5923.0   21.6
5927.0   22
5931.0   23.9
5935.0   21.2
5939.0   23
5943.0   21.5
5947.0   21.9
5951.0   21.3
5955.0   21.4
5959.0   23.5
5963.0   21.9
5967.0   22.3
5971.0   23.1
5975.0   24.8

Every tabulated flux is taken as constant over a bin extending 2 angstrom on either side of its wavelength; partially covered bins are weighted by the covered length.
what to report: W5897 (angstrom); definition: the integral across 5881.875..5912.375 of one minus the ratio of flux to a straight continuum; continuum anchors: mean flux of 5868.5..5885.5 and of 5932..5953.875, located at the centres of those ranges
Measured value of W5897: 2.7 angstrom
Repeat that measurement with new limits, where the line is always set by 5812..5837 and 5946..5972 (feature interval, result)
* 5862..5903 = -0.92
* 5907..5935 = 0.29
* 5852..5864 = 0.15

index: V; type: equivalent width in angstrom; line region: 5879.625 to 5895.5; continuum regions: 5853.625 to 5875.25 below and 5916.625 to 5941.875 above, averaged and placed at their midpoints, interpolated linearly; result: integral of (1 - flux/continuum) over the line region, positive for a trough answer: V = 1.0 angstrom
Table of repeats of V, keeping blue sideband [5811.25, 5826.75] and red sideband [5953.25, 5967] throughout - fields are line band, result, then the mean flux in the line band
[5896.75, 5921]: 0.4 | 22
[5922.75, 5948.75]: 0.1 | 22.2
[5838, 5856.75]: -0.2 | 22.6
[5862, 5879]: -1.8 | 24.7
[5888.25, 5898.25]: 0.5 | 21.3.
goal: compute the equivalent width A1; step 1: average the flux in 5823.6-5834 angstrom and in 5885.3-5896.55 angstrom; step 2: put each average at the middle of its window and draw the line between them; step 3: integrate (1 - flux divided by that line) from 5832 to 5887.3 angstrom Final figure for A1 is -3.4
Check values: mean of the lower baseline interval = 22.4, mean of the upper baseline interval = 21.1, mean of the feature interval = 23.1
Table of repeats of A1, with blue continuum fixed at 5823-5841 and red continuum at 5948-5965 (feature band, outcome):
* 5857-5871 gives -0.1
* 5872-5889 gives -1.5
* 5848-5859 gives -0.2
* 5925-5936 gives -0.2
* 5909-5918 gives 0.0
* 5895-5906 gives 0.2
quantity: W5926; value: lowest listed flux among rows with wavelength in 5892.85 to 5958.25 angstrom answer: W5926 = 19.8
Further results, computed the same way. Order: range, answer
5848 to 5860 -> 21.8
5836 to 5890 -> 21.1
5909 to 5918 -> 21.5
